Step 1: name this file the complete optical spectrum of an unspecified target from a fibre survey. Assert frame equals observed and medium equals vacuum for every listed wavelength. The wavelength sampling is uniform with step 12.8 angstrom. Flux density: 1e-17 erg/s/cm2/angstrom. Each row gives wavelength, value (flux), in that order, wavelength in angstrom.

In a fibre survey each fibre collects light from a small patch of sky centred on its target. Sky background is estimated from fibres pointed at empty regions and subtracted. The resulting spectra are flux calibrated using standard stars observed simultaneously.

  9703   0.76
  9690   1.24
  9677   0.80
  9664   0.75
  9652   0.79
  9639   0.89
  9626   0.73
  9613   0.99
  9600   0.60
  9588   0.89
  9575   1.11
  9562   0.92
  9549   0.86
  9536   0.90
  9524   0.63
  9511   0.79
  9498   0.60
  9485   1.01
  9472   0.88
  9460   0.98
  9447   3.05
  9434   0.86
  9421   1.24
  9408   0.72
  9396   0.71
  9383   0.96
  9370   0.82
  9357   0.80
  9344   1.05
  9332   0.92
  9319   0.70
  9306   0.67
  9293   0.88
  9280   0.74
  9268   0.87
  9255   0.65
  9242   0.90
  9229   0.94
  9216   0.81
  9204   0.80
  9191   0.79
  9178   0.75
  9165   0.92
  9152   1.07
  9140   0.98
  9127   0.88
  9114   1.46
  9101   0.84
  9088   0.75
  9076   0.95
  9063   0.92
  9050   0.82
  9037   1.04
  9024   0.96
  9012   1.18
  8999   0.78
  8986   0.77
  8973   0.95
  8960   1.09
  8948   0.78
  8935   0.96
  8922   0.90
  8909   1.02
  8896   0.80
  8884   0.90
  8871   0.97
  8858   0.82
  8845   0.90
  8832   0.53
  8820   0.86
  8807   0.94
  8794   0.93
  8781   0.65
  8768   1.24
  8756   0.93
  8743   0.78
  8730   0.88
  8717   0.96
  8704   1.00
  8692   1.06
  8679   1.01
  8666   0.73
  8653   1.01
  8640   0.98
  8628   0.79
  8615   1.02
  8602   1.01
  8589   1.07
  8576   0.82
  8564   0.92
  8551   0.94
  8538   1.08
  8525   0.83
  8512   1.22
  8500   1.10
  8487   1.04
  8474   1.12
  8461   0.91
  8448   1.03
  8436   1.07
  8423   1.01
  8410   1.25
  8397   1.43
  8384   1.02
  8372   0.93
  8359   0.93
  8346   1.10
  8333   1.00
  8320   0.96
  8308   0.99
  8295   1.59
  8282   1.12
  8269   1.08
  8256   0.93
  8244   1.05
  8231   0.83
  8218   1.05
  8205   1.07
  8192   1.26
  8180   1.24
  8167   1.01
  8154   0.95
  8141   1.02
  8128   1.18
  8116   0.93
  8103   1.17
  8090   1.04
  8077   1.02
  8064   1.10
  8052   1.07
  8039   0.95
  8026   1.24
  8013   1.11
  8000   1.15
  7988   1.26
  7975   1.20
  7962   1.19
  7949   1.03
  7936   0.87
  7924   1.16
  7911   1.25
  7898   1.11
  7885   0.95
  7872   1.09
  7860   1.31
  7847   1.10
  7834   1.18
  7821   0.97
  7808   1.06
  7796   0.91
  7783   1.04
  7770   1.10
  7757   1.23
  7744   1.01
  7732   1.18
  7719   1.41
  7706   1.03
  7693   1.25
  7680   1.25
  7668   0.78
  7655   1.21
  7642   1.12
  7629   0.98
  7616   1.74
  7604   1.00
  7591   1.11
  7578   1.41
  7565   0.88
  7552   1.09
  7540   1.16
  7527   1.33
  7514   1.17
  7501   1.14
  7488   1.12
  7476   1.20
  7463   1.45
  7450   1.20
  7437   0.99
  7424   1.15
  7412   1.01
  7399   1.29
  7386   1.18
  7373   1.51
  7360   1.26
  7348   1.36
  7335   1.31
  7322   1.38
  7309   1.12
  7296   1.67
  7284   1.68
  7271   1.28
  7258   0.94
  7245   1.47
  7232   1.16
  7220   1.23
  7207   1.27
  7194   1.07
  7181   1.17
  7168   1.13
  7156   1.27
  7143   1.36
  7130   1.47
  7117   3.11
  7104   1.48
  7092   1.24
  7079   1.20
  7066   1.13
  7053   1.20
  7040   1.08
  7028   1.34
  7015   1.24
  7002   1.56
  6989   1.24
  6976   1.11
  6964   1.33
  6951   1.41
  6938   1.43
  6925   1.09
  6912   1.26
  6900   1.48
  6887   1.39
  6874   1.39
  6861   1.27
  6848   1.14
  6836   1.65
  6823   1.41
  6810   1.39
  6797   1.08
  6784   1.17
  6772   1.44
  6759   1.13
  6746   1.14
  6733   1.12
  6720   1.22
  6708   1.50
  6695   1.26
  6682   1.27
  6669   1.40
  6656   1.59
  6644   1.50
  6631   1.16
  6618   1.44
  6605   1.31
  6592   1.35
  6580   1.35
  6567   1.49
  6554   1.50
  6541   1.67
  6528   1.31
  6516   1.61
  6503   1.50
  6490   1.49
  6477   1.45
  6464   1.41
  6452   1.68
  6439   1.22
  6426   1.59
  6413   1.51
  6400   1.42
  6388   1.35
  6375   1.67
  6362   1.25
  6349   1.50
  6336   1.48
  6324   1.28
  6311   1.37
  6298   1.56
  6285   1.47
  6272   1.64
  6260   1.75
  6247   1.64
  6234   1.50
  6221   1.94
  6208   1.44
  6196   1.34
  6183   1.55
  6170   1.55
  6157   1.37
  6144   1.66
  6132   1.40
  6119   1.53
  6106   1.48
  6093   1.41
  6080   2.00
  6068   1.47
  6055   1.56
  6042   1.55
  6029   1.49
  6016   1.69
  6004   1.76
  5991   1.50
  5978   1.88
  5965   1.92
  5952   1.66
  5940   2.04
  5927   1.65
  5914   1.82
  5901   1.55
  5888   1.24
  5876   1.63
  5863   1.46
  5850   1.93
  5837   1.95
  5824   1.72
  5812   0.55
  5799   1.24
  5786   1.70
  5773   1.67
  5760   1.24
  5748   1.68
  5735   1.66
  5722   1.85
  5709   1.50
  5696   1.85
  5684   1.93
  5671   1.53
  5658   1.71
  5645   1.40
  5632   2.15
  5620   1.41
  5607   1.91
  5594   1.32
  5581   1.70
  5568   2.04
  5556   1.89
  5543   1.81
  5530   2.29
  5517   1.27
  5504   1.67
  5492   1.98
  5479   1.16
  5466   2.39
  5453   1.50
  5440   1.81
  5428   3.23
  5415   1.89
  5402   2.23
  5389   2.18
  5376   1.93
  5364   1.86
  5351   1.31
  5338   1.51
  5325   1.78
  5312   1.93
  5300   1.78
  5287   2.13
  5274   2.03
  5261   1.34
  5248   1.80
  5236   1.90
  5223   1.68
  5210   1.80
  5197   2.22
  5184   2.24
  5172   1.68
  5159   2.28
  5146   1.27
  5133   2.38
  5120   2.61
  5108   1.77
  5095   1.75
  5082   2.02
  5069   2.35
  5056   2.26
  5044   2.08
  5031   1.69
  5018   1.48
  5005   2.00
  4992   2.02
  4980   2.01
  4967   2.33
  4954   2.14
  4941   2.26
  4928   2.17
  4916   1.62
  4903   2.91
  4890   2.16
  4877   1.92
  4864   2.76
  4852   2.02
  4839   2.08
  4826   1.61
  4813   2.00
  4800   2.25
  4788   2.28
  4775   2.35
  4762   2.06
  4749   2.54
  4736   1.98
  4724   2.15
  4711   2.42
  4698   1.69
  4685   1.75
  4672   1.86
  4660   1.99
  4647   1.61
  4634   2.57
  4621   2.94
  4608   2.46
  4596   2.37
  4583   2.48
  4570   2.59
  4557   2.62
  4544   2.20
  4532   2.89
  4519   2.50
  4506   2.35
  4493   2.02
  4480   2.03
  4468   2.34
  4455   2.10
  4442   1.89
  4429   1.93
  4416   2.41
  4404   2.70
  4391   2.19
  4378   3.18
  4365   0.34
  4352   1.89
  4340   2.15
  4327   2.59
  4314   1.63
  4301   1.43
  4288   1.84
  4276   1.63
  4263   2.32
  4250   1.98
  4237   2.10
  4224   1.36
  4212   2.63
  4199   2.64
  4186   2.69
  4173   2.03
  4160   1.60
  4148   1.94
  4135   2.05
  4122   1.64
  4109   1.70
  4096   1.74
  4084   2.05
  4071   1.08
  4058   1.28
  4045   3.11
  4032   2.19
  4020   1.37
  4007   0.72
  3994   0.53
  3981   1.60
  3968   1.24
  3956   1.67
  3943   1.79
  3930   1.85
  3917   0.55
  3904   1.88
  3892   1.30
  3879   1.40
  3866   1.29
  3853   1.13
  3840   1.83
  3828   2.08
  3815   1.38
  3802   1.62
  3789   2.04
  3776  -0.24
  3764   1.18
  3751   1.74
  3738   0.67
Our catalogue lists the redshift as 0.084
